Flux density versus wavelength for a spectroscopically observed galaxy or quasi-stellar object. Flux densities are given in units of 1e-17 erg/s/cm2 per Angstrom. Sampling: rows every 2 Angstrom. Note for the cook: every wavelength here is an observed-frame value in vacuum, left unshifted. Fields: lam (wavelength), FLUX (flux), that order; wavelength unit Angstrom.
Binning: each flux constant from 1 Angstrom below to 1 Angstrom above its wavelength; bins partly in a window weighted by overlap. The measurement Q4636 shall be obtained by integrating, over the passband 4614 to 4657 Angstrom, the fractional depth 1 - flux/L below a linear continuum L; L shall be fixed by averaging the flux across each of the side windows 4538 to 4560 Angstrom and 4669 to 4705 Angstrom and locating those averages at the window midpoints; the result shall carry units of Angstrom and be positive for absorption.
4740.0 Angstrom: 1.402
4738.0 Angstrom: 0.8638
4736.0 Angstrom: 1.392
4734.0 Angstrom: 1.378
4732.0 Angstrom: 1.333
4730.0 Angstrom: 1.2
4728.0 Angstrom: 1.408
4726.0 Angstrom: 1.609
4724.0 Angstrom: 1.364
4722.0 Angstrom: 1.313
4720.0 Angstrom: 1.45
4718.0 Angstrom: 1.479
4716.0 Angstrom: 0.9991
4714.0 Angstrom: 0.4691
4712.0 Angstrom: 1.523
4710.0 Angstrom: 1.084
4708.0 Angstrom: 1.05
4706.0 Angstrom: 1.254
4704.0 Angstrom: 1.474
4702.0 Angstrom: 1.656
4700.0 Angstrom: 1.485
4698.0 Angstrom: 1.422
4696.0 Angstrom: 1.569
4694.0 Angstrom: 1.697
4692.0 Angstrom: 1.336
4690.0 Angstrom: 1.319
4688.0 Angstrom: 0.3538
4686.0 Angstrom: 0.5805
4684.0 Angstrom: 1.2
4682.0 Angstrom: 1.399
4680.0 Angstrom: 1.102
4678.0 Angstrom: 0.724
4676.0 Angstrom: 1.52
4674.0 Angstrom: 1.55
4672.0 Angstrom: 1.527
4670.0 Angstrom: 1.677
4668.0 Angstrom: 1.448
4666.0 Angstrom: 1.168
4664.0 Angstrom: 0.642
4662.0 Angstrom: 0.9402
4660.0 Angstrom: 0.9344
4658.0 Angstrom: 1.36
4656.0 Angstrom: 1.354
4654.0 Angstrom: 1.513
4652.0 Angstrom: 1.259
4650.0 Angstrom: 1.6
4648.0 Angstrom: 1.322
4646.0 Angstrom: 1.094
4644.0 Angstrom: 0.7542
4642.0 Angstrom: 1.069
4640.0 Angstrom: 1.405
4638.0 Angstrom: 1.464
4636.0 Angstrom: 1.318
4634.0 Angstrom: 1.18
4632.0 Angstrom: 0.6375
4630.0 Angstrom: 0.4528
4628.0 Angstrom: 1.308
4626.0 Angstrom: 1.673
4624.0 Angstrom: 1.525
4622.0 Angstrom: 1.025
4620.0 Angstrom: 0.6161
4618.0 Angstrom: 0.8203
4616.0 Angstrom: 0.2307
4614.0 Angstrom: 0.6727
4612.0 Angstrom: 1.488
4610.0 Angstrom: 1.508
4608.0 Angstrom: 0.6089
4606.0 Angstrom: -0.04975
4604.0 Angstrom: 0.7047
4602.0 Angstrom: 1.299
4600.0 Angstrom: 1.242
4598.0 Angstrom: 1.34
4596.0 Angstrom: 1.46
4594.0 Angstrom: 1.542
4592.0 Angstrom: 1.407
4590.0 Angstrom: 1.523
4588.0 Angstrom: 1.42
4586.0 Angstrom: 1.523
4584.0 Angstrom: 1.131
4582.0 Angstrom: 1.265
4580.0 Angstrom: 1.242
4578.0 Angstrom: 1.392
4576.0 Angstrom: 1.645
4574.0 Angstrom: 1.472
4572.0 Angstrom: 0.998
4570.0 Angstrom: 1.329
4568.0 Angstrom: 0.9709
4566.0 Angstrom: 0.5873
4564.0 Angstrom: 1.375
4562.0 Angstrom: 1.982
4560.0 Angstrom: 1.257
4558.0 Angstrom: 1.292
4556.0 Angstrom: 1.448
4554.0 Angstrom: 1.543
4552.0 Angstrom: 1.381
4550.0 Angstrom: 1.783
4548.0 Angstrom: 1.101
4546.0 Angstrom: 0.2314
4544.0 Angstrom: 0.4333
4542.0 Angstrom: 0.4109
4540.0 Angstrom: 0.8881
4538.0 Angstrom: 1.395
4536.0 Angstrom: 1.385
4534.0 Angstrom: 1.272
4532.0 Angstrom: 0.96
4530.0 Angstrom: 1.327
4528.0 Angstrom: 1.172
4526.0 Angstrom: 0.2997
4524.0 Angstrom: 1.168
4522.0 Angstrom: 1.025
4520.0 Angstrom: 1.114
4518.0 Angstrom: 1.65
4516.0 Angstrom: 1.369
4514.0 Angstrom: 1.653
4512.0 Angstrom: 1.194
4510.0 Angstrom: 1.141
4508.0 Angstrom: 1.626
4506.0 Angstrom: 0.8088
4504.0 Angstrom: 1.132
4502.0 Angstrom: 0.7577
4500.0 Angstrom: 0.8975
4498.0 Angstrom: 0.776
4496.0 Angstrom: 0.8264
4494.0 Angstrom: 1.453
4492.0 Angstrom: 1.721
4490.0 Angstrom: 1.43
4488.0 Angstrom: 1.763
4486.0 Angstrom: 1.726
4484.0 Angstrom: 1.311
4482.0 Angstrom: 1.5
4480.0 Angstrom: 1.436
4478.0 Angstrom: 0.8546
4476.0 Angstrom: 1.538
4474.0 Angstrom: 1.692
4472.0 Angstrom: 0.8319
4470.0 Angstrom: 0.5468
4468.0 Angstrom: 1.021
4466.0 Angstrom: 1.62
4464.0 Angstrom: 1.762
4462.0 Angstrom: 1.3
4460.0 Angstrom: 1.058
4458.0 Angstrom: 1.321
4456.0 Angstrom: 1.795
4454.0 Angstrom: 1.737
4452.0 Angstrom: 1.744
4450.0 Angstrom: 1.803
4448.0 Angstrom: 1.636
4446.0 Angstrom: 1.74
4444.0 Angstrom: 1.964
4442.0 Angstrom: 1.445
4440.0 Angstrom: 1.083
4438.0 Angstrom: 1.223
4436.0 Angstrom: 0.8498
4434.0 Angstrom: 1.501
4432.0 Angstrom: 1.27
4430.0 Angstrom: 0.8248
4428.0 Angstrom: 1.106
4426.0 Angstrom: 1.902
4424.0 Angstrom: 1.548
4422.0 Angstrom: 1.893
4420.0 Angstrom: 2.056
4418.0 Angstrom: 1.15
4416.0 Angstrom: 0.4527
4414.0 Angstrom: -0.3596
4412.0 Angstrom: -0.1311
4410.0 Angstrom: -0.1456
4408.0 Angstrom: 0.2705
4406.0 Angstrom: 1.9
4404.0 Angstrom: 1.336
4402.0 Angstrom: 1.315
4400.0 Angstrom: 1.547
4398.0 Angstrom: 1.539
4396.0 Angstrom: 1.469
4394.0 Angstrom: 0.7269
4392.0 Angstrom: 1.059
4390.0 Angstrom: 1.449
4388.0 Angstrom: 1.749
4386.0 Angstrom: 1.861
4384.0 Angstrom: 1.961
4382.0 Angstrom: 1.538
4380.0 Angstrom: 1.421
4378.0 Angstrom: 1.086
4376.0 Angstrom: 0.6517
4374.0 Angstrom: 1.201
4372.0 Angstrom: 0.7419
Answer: 3.9 Angstrom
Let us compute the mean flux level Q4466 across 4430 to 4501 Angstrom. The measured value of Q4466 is 1.37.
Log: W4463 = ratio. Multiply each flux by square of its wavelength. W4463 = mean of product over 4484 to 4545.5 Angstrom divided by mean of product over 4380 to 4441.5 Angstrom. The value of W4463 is 1.00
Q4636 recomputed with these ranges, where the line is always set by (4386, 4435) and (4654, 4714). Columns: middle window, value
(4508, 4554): 2.6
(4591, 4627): 4.7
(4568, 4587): -1.6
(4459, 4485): -2.0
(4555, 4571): -1.0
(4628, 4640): 1.6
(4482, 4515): -2.4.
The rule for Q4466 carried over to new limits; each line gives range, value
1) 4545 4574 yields 1.24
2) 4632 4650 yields 1.19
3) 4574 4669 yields 1.16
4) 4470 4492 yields 1.38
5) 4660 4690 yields 1.13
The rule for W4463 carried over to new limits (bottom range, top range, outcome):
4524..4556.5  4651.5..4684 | 1.25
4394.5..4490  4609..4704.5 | 1.02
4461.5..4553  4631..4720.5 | 1.11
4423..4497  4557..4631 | 0.88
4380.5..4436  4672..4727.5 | 1.19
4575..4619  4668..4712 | 1.17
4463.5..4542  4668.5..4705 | 1.17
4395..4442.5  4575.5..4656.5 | 1.13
